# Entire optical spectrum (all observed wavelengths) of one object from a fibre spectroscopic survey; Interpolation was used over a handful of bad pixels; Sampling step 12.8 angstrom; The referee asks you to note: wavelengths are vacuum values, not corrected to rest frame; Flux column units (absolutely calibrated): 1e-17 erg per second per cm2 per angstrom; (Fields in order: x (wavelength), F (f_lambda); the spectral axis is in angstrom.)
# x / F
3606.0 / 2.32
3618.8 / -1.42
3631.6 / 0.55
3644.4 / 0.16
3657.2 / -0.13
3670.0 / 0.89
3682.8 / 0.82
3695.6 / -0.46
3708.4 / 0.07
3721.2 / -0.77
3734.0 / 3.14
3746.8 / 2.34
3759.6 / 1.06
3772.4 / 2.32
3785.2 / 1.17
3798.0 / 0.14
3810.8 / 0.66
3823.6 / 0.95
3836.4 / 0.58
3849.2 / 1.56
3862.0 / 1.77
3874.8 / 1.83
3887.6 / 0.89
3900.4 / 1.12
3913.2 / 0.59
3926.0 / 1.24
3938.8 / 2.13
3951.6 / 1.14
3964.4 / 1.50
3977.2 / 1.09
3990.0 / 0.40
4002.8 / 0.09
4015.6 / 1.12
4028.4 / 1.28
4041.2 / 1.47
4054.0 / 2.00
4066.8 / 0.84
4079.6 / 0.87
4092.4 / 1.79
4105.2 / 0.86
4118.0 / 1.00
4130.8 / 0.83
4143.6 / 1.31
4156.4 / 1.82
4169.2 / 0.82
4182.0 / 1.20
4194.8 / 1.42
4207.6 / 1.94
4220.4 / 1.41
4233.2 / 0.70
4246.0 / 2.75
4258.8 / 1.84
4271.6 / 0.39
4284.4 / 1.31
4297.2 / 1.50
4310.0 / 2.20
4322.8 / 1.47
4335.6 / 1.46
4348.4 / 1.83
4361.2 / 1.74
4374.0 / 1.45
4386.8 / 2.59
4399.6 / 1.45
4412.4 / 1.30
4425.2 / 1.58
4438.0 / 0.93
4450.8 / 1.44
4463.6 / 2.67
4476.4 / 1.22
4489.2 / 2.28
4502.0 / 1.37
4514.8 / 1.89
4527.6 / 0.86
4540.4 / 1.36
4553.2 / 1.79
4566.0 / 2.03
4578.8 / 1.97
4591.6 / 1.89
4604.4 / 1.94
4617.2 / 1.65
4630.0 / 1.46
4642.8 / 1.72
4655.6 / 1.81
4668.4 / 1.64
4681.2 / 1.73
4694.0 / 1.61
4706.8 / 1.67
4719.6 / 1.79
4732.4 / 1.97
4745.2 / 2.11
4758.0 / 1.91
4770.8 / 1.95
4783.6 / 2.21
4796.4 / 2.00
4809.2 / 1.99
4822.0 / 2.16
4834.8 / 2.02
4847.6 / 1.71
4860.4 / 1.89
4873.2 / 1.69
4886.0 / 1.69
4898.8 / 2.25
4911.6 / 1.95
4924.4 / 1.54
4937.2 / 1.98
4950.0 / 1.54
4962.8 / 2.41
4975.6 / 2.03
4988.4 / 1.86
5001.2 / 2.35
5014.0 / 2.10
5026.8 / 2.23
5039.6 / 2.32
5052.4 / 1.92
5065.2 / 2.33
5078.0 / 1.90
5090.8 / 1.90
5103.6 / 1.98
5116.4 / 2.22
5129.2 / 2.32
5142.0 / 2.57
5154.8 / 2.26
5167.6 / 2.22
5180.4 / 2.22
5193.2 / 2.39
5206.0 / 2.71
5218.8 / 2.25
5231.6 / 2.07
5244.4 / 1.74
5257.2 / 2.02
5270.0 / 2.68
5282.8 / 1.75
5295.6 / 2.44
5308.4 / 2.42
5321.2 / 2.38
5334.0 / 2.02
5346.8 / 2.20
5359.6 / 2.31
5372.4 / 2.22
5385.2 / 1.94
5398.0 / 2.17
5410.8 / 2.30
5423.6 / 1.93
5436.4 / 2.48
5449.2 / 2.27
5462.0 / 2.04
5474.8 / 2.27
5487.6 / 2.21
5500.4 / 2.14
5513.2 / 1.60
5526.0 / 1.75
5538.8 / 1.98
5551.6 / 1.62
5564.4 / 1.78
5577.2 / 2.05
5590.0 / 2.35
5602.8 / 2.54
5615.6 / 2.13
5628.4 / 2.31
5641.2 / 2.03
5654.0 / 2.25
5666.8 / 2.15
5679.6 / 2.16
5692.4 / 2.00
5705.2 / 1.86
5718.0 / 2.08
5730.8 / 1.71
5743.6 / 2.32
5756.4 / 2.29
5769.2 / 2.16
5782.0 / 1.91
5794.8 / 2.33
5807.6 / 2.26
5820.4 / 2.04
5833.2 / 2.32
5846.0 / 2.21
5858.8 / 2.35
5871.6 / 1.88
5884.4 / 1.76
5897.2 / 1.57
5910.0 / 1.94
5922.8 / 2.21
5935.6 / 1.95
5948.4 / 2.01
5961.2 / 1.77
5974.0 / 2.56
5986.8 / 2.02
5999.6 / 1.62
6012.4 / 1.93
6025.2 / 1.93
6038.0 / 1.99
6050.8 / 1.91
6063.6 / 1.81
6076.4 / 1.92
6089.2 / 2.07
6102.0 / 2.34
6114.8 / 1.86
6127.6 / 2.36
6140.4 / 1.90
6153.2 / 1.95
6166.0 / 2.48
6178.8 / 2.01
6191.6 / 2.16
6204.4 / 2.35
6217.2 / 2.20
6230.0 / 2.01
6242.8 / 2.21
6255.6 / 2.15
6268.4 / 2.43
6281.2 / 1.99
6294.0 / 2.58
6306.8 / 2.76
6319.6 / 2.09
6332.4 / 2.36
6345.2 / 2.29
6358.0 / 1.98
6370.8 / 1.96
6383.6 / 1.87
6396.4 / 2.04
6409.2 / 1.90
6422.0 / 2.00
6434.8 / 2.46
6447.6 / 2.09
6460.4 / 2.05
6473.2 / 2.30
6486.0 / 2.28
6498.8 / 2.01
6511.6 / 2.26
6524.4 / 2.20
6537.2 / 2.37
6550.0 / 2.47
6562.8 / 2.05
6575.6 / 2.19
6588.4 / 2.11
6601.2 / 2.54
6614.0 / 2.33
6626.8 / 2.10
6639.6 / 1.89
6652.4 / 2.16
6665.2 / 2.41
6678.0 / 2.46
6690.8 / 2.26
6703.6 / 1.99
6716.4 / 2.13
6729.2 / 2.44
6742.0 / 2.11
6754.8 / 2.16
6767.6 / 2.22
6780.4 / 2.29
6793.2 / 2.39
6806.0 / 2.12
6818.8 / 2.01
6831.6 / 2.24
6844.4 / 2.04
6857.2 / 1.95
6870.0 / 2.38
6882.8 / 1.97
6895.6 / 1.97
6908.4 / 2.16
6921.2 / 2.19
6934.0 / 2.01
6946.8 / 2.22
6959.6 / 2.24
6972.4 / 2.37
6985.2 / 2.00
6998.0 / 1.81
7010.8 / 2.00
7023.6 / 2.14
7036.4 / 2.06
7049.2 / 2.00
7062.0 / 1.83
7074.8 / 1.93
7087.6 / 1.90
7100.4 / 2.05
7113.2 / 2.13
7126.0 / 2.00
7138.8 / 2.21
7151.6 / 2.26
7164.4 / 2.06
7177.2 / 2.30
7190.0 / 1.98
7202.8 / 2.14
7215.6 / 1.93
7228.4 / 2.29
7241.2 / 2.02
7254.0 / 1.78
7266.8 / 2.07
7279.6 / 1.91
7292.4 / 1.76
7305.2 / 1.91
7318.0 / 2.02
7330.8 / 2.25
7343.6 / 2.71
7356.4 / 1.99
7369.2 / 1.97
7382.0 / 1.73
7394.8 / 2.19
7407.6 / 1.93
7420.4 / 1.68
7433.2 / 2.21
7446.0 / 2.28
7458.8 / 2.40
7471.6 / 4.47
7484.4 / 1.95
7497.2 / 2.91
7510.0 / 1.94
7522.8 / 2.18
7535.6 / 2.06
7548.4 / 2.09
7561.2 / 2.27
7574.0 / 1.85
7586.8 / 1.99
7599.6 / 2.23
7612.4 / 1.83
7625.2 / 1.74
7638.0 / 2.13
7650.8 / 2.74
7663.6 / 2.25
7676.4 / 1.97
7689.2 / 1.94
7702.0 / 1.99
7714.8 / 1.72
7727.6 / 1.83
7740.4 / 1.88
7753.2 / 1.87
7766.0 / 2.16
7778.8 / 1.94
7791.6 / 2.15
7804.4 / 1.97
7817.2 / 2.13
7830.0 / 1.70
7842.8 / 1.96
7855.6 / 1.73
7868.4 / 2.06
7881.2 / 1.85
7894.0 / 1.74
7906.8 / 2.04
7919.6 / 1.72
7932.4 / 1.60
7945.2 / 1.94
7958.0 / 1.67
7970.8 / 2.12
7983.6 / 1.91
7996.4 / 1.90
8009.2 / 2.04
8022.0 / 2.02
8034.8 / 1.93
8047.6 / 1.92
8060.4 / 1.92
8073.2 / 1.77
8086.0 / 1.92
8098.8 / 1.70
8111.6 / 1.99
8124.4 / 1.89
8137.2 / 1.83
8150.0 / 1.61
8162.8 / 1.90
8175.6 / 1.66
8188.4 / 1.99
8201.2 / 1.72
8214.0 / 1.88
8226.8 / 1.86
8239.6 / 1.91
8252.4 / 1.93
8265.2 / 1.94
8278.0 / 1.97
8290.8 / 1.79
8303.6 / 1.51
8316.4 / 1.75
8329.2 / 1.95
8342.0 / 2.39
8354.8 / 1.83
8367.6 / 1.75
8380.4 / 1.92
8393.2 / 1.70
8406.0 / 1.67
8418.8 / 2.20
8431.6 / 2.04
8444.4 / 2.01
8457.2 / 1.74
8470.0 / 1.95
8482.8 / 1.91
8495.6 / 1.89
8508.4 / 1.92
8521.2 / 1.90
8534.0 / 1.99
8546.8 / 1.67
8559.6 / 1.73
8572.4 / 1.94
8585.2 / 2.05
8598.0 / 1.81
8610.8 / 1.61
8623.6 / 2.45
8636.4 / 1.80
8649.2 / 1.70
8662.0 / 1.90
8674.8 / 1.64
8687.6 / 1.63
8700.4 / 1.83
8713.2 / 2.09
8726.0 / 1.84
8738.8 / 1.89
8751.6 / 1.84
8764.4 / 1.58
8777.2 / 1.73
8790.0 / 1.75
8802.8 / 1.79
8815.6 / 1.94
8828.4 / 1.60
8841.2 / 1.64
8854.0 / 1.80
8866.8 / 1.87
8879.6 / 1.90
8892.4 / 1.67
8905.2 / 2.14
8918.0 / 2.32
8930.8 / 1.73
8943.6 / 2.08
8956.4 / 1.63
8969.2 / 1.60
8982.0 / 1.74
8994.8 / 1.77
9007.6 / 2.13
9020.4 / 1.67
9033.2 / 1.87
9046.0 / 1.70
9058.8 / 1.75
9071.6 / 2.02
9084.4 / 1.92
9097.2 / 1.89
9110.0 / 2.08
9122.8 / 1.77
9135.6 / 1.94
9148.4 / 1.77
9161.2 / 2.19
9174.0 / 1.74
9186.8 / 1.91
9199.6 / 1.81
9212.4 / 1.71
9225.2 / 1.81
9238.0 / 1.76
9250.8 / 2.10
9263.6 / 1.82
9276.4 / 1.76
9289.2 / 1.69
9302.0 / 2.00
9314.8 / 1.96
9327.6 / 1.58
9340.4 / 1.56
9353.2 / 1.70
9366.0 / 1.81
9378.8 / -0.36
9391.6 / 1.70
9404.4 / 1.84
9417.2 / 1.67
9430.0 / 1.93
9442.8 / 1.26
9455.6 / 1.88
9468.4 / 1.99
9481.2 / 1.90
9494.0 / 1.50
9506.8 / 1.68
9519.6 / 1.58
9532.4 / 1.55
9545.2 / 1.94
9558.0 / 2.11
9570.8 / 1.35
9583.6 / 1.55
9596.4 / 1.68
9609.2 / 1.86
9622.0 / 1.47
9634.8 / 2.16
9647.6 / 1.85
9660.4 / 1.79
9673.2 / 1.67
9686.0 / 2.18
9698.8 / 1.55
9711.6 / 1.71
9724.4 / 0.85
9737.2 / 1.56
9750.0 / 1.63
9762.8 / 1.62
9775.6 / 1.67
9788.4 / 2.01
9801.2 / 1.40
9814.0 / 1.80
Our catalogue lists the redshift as 0.139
